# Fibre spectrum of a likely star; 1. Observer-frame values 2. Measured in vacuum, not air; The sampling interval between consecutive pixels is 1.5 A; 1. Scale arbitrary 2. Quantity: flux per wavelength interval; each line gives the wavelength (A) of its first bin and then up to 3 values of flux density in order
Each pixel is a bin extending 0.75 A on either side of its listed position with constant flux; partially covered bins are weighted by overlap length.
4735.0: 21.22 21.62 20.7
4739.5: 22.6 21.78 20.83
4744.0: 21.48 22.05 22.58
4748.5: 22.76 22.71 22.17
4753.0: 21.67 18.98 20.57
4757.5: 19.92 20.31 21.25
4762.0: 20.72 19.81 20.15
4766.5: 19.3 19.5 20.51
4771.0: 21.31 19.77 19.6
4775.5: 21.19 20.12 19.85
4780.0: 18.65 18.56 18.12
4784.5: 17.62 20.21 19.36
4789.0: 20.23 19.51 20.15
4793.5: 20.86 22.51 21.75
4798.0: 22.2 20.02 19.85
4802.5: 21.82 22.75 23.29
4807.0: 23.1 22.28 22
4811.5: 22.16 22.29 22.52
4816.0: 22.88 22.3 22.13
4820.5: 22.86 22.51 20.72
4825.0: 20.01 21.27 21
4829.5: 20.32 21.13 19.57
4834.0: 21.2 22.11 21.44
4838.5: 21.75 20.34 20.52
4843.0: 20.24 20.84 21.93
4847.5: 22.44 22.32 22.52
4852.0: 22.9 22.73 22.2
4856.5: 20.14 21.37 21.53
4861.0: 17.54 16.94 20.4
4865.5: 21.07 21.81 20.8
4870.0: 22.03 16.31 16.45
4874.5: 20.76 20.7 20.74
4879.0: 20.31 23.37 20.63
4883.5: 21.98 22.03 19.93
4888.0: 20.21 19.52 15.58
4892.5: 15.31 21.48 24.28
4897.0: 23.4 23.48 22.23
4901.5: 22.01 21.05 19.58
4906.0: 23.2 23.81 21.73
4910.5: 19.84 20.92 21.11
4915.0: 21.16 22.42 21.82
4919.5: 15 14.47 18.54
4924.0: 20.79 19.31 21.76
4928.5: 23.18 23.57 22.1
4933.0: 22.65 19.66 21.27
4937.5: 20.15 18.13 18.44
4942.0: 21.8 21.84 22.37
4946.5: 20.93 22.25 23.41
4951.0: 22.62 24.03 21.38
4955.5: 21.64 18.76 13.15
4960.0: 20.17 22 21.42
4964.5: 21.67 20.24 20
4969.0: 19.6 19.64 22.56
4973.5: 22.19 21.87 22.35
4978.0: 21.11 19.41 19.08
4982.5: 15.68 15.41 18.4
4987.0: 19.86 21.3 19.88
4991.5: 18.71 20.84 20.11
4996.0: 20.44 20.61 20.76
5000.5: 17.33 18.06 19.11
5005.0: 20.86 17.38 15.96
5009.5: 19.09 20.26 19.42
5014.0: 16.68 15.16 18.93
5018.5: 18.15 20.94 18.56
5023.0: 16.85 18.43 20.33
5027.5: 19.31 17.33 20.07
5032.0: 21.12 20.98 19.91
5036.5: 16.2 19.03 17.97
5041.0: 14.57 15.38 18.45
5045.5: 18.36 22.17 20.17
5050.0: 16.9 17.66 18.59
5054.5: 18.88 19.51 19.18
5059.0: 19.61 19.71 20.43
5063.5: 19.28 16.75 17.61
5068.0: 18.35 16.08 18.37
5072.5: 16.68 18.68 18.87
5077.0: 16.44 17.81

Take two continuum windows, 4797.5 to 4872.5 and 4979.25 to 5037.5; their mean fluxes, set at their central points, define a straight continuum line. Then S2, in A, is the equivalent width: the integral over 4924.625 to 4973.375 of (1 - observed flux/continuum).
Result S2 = -3.18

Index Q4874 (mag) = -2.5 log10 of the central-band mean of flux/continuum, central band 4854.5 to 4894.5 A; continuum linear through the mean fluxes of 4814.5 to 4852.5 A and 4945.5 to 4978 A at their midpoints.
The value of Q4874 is 0.070 mag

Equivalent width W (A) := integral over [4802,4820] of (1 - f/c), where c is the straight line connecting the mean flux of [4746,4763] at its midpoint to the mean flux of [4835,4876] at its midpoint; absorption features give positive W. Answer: -1.3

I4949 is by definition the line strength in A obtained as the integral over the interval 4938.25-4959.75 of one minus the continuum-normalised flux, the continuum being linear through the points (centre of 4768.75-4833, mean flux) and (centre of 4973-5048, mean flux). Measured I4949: -1.3 A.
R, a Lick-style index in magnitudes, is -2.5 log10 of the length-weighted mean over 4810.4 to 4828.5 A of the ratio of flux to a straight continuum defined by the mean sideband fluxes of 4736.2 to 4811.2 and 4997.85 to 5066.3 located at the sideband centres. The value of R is -0.08 mag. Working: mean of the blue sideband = 20.8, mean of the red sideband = 18.7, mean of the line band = 21.9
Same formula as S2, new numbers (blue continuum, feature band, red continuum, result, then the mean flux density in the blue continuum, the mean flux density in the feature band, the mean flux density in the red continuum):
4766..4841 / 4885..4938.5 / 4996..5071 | -2.5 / 20.9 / 20.8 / 18.6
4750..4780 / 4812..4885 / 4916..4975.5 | -2.0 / 20.4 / 21.1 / 20.7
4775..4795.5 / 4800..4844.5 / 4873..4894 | -3.9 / 19.7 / 21.6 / 20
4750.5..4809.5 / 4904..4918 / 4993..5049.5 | -1.4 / 20.5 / 21.6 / 18.8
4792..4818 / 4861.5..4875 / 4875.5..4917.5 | 1.2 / 22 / 19.6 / 21.1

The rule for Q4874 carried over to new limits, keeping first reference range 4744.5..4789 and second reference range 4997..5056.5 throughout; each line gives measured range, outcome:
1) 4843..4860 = -0.11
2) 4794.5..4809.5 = -0.10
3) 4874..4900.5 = -0.07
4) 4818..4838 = -0.07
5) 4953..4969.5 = -0.06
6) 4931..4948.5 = -0.09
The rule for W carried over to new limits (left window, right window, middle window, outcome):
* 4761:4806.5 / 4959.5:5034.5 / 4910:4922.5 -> 0.2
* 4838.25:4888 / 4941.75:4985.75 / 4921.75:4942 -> -0.1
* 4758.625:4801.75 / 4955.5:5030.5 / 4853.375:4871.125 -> -0.7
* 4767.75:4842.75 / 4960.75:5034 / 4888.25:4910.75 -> -1.0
